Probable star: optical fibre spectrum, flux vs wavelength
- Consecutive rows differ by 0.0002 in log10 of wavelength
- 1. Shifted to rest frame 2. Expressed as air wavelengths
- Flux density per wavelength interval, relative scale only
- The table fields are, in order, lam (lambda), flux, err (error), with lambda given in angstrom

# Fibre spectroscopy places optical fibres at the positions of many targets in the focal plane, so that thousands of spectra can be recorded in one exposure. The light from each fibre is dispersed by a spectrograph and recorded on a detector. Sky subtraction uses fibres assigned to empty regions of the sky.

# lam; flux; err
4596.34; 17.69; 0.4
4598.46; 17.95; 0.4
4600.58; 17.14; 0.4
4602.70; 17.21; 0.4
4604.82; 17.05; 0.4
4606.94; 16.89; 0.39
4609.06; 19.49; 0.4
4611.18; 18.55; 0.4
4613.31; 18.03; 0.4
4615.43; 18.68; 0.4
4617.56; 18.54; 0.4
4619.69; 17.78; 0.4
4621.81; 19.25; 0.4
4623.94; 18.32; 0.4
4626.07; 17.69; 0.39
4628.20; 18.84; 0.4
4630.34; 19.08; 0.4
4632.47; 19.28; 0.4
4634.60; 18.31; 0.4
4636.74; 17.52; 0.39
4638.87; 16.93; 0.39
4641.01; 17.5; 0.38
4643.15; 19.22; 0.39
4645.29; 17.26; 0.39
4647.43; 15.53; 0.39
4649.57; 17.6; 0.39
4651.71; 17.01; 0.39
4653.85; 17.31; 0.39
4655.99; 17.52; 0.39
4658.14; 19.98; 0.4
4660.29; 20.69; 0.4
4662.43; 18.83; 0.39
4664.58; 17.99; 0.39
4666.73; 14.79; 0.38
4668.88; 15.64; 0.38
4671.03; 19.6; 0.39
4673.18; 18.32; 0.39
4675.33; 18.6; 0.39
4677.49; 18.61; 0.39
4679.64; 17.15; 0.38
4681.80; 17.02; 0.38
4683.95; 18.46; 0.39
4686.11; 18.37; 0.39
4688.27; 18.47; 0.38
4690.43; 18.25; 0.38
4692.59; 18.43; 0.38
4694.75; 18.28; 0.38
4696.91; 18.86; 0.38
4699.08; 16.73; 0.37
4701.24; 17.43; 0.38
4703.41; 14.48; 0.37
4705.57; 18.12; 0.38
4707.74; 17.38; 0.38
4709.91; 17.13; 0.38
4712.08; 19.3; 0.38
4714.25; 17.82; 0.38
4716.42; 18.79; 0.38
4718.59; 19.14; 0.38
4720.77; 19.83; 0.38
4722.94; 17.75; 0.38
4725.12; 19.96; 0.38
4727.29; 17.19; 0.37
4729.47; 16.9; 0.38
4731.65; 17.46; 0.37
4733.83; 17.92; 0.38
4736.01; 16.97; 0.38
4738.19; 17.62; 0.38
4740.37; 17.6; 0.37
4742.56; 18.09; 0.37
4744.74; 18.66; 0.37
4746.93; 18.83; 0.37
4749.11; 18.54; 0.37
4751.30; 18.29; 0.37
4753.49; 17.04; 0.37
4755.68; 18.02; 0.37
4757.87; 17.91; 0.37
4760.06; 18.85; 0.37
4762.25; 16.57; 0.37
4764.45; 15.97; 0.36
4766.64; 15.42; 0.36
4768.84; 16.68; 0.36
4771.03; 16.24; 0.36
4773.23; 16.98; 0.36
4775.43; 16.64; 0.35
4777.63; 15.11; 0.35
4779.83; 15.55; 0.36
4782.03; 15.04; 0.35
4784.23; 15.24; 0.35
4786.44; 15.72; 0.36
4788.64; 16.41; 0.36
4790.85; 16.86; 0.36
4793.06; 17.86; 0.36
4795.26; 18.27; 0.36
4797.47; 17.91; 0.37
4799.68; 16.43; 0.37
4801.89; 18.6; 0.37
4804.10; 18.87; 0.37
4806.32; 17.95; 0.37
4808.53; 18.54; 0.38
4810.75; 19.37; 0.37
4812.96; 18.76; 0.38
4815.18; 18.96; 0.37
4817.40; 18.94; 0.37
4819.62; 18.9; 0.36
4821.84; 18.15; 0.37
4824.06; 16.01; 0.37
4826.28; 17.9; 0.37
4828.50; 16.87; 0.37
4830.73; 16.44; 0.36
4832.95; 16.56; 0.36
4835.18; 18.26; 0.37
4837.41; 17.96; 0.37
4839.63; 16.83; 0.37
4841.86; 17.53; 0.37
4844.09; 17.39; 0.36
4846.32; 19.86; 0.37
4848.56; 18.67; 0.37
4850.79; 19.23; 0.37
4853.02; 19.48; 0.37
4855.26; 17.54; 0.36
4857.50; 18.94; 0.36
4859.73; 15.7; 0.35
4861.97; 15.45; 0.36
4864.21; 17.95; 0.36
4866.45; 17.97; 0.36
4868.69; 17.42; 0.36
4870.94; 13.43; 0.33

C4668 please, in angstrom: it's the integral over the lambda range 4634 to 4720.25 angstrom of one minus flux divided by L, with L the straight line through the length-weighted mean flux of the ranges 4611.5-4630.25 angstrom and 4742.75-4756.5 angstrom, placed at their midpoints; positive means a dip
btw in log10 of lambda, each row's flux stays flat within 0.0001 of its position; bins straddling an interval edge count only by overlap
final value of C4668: 2.2 angstrom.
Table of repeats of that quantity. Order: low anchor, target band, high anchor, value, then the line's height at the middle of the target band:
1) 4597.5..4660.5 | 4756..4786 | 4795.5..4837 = 2.72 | 18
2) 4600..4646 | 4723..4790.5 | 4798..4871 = 3.14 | 18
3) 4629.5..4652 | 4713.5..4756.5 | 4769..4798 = -3.16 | 16.9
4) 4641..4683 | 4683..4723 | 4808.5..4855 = -0.39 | 17.9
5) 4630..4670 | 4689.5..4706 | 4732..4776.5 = 0.07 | 17.6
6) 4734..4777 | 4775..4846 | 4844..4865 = 1.43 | 17.8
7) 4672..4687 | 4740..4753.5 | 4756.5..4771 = -0.90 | 17.1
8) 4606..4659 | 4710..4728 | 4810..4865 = -0.66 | 18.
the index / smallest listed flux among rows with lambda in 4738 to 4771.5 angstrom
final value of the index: 15.42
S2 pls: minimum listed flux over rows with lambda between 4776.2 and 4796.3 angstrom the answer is 15.04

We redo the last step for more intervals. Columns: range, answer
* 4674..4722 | 14.48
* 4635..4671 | 14.79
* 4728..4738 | 16.9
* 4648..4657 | 17.01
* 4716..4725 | 17.75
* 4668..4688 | 15.64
